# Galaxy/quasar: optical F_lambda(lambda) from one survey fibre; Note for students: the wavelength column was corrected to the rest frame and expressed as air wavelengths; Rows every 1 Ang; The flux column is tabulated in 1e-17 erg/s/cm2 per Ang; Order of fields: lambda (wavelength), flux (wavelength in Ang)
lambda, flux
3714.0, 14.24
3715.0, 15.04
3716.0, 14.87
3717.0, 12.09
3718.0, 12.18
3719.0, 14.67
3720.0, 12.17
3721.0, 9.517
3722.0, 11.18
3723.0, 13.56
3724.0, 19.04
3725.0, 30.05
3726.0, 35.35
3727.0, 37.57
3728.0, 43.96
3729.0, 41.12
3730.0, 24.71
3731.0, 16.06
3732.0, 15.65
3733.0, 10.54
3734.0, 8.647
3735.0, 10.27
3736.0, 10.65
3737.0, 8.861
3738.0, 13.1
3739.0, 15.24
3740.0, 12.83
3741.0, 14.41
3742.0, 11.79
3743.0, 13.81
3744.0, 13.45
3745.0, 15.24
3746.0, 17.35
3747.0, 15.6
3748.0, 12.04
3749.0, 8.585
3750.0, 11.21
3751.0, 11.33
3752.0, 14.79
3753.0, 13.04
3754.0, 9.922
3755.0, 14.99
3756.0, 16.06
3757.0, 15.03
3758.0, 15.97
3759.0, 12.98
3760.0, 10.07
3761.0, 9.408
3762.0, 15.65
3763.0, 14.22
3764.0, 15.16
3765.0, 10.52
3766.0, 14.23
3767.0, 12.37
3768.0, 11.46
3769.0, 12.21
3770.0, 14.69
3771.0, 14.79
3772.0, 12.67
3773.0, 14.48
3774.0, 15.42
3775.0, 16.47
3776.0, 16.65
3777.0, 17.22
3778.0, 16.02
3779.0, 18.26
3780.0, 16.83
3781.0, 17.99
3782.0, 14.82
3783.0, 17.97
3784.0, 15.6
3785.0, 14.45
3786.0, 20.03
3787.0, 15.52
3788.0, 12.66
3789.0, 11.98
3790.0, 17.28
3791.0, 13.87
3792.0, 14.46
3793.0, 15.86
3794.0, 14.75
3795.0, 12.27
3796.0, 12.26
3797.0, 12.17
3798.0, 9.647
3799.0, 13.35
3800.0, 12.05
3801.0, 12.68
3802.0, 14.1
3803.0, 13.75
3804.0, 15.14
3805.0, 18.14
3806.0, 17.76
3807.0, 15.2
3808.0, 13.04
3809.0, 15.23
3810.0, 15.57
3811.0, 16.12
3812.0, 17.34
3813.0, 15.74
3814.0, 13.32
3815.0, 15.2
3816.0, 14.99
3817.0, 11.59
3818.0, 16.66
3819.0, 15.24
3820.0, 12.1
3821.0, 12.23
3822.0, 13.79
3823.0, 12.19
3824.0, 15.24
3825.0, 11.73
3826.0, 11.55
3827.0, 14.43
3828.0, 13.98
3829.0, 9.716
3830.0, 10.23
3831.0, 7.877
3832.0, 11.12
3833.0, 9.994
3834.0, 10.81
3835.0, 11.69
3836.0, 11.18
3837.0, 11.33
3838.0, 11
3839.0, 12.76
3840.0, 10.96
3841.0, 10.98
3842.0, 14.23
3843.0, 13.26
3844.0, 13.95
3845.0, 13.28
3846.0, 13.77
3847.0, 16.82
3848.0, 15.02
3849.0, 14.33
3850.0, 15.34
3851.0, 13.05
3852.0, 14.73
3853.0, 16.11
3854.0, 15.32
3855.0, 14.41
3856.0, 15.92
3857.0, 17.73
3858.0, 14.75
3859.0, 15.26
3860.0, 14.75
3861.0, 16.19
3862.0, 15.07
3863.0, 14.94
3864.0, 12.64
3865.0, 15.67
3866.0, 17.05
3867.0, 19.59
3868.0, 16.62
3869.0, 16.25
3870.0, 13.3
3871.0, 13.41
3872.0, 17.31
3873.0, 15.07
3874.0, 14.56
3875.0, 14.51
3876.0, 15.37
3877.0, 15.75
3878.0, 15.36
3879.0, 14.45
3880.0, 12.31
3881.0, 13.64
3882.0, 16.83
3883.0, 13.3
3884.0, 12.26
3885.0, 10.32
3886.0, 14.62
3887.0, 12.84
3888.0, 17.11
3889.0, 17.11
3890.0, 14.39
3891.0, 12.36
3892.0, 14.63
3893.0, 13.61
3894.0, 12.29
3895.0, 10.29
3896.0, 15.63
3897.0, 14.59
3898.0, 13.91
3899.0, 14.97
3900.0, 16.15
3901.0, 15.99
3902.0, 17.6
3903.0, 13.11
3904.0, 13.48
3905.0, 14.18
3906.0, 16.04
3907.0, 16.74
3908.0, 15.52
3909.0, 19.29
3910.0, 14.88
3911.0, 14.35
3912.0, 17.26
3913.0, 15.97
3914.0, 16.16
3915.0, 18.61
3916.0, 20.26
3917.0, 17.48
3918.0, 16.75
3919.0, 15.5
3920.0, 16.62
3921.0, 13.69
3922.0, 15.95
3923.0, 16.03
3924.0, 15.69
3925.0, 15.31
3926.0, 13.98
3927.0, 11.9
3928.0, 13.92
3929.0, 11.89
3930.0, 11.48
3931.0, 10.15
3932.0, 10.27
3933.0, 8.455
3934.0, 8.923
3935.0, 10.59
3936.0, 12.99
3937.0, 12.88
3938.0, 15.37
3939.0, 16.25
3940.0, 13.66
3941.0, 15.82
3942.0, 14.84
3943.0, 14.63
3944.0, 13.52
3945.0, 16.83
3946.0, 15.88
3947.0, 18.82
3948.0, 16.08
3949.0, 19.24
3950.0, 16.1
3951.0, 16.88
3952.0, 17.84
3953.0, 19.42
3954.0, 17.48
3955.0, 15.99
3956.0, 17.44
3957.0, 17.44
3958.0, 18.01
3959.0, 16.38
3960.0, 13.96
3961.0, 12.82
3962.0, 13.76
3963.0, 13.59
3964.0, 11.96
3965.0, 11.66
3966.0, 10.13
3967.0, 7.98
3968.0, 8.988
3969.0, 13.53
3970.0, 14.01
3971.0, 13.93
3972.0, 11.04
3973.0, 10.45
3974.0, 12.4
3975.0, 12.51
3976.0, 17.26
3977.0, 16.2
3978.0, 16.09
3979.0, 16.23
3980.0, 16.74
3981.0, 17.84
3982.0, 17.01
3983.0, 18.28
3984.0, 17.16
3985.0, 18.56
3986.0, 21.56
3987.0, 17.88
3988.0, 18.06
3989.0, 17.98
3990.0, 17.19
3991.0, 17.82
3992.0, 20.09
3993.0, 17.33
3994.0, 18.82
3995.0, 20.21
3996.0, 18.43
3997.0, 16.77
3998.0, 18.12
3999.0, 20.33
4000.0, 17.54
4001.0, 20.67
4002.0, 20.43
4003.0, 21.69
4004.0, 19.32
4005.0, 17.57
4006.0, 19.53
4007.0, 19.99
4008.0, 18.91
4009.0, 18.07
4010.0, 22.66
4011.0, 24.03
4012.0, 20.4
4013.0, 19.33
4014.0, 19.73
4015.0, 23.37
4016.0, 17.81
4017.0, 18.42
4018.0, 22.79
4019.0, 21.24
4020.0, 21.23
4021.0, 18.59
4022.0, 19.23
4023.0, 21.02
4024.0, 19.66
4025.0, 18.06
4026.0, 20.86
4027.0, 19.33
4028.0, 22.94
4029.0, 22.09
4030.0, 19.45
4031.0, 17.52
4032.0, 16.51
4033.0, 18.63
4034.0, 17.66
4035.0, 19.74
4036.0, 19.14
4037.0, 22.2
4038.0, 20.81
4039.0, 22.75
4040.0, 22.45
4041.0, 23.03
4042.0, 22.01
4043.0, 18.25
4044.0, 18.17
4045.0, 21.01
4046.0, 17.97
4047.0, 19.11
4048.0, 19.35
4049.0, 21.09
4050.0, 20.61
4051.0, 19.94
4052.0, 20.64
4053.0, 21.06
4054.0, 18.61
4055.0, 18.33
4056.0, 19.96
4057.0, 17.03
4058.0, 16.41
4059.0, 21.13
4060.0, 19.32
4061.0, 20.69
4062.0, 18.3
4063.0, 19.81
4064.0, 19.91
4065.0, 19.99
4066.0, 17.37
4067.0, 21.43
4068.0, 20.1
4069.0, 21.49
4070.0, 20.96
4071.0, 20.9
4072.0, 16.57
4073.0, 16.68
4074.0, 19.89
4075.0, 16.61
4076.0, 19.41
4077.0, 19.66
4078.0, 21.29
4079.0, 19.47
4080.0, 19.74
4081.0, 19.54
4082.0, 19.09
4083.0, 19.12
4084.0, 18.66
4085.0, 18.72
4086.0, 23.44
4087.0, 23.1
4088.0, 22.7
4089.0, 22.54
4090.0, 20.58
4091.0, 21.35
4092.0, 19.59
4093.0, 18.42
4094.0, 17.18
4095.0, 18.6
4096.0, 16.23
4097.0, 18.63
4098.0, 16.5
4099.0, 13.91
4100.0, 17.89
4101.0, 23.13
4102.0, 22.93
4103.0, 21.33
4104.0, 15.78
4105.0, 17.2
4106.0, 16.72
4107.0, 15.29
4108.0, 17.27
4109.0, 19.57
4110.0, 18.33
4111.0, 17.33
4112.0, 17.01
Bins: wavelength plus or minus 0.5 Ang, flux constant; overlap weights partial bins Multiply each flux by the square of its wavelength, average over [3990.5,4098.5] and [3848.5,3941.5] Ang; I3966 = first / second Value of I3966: 1.44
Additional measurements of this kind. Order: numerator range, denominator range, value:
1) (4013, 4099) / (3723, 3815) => 1.48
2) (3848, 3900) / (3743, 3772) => 1.18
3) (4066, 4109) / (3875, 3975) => 1.44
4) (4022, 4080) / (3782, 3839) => 1.63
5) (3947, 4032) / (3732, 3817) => 1.40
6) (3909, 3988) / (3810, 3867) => 1.15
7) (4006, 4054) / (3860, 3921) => 1.42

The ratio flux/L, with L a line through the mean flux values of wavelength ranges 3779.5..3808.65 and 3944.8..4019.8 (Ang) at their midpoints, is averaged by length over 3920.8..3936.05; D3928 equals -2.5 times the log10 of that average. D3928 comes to 0.30 mag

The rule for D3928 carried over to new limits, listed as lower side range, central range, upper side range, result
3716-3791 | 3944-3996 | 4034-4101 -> 0.16 mag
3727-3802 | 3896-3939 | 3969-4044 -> 0.18 mag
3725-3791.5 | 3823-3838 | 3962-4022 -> 0.38 mag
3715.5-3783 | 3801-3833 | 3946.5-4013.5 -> 0.16 mag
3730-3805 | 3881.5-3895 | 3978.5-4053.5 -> 0.20 mag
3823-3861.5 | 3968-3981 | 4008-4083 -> 0.24 mag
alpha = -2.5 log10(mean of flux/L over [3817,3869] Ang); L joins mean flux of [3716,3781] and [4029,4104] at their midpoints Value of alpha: 0.22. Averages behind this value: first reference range 15.6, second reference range 19.6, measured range 13.7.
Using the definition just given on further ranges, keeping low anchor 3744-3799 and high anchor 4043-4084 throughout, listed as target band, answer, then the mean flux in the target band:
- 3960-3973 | 0.42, 12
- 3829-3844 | 0.33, 11.3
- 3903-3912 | 0.07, 15.5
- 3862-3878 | 0.03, 15.5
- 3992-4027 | -0.07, 19.8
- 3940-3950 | 0.08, 16.1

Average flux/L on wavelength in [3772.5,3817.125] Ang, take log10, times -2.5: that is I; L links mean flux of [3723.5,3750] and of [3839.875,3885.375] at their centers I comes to 0.11 mag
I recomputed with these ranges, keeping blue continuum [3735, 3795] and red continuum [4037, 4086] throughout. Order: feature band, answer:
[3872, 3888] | 0.143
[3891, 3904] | 0.164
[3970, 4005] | 0.060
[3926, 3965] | 0.206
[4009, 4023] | -0.095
